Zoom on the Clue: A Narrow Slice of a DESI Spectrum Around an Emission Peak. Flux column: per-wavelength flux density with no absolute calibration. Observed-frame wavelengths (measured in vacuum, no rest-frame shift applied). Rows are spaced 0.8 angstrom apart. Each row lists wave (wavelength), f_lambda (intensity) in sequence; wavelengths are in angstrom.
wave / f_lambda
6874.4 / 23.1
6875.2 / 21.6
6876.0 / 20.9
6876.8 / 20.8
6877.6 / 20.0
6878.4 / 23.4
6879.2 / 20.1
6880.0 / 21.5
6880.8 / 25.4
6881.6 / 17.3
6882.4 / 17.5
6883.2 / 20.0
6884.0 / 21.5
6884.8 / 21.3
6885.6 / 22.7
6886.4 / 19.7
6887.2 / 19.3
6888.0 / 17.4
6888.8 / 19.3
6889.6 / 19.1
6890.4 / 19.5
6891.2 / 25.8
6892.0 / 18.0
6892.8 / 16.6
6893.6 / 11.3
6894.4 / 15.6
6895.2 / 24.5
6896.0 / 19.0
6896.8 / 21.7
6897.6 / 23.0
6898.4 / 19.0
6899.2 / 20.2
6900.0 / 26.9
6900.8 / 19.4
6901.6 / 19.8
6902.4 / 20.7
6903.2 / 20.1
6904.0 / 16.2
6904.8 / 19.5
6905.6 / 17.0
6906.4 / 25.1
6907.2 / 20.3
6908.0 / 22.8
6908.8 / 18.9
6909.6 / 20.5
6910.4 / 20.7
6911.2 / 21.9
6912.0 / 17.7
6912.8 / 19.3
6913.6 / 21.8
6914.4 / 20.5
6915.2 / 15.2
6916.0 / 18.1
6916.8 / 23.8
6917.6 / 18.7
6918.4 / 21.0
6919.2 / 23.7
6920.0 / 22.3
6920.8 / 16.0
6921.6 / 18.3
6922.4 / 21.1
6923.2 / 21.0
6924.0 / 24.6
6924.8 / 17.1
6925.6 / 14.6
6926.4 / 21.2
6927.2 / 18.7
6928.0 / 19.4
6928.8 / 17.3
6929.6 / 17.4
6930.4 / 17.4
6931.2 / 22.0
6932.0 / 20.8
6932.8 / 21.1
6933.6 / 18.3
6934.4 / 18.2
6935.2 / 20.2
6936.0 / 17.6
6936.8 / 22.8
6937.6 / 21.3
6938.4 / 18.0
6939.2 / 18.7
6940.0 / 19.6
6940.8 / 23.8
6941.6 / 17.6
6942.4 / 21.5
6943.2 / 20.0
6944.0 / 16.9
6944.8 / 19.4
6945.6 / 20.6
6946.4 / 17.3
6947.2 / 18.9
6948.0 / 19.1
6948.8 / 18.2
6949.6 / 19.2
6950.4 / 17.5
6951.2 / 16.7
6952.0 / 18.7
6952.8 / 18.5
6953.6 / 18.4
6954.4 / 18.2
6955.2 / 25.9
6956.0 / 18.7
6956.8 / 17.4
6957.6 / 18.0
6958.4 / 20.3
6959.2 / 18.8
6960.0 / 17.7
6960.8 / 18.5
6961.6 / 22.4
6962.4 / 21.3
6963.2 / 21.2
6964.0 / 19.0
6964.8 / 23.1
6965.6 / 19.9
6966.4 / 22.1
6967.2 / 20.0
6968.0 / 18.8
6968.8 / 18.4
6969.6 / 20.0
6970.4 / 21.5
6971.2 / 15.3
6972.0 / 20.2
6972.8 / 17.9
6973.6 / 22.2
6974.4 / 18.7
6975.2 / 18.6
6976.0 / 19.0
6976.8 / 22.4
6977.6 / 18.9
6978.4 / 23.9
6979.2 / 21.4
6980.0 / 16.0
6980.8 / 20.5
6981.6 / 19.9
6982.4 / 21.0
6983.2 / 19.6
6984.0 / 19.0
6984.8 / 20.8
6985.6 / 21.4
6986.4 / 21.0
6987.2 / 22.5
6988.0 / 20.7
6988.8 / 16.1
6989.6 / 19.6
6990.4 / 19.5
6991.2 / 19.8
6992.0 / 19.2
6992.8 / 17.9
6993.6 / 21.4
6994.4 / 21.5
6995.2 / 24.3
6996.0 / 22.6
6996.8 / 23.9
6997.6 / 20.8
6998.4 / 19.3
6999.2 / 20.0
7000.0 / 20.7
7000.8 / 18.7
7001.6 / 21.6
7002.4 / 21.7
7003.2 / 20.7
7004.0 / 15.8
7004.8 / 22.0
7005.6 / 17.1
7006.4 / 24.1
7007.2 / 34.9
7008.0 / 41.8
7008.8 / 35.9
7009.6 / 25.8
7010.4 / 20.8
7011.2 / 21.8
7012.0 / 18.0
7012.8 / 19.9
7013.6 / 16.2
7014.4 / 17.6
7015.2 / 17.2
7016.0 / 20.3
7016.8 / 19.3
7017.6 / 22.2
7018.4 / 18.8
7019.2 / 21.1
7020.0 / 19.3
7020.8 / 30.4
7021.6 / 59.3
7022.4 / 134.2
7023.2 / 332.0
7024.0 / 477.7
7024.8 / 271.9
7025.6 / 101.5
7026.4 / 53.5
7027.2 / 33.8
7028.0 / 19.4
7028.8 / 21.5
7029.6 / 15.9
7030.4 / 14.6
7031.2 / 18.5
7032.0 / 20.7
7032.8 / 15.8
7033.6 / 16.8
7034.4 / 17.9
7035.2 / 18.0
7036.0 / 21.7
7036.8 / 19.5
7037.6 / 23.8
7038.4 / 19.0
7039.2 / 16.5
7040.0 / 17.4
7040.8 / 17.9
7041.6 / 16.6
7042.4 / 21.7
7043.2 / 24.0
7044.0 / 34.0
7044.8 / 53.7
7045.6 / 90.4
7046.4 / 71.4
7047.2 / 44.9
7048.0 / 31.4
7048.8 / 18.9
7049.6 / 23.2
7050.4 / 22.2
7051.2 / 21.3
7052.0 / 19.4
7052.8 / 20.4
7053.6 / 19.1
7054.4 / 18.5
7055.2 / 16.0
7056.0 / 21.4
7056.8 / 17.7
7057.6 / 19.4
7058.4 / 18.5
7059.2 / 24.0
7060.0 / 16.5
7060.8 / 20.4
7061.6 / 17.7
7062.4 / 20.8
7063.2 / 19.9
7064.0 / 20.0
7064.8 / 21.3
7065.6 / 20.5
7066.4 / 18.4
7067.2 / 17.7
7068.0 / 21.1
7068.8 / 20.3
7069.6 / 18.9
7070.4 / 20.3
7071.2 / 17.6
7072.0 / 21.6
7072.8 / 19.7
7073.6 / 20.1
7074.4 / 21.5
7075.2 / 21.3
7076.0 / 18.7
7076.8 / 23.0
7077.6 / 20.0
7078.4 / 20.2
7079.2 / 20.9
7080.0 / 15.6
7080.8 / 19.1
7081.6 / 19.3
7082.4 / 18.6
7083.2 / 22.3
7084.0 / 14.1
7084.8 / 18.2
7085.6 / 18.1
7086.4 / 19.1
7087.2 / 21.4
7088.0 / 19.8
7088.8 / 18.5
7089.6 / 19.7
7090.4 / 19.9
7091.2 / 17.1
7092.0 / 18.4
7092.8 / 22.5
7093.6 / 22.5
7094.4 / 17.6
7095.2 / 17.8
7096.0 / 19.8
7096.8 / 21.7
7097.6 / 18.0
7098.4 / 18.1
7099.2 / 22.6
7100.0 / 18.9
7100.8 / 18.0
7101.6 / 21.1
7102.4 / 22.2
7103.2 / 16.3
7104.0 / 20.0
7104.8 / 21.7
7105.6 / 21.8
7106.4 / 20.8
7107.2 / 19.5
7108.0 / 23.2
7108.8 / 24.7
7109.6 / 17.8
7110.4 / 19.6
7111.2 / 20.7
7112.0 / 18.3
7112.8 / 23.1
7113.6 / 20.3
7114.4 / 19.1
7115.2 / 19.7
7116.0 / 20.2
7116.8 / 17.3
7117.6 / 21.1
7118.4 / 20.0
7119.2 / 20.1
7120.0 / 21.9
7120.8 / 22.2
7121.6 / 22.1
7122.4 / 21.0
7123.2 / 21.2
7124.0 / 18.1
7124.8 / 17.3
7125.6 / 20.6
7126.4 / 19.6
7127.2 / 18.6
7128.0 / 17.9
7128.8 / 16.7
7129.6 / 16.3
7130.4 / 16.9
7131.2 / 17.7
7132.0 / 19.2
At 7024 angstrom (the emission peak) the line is H-alpha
